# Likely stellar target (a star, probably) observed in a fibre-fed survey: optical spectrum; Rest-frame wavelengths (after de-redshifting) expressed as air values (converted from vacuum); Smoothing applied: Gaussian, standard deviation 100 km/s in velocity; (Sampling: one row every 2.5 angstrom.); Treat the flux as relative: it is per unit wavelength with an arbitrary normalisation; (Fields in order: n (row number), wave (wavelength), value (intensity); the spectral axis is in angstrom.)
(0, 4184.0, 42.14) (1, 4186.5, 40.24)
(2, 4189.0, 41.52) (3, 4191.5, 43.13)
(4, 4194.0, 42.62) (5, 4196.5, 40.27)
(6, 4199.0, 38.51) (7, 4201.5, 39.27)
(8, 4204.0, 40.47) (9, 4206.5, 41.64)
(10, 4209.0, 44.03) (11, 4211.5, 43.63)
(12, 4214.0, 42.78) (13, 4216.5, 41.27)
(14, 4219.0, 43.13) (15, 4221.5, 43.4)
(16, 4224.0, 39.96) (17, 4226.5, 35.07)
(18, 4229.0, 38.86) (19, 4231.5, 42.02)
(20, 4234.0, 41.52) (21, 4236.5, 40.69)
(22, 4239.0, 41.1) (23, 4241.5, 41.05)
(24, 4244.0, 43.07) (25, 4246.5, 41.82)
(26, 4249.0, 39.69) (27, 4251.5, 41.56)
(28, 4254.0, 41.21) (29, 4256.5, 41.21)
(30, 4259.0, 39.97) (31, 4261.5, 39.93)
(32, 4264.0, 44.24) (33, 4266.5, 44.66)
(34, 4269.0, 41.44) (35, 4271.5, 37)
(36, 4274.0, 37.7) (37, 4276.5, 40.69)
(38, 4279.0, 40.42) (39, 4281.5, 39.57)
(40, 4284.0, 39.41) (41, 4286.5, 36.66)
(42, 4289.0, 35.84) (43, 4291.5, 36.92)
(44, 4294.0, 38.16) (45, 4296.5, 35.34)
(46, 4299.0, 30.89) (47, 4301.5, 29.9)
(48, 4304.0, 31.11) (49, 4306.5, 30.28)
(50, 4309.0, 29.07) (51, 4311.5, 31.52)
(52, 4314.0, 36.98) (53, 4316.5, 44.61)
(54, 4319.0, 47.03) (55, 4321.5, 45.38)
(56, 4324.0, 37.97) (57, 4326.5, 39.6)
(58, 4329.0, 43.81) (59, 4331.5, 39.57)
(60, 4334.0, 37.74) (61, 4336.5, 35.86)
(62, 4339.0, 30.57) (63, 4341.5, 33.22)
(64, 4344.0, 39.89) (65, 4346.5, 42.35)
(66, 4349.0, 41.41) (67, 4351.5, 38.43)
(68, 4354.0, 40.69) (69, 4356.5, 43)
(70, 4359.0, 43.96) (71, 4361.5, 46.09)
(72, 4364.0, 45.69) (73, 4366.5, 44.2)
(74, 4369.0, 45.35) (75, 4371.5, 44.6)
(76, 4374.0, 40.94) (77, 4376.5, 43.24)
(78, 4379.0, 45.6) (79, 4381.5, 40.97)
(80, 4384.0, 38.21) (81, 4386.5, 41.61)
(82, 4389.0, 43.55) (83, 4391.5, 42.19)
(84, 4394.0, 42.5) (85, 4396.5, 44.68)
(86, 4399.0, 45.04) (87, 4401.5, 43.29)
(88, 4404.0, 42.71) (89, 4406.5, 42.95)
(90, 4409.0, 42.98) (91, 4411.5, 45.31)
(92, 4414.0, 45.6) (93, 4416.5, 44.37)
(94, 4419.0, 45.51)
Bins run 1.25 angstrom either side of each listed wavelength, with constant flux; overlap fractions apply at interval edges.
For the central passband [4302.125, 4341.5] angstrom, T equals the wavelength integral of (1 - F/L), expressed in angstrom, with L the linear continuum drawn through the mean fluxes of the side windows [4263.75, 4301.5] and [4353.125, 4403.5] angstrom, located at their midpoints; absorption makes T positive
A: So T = 3.0 angstrom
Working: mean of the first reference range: 38.2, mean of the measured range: 37.2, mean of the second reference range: 43.3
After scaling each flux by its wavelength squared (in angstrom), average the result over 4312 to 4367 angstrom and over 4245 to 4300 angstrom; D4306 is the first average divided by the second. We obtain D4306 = 1.07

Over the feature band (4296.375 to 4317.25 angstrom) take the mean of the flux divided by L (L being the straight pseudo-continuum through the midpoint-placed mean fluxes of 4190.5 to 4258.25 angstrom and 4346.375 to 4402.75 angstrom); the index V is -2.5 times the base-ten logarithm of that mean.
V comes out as 0.27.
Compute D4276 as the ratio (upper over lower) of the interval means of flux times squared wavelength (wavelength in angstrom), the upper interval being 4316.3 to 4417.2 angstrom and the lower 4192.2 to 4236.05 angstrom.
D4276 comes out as 1.10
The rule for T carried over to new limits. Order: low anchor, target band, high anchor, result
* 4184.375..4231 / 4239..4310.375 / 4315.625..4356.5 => 4.1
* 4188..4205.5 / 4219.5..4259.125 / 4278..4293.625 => -1.3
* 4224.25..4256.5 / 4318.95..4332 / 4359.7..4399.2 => 0.1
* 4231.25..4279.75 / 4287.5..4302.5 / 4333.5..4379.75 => 2.4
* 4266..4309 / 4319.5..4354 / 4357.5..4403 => 0.8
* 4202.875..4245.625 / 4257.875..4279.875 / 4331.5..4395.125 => 0.4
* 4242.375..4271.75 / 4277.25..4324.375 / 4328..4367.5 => 4.9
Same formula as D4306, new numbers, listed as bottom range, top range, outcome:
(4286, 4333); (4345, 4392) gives 1.19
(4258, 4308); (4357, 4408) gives 1.21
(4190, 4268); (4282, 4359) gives 0.95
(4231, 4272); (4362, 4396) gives 1.10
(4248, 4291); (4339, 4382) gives 1.10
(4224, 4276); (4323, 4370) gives 1.04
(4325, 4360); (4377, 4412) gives 1.12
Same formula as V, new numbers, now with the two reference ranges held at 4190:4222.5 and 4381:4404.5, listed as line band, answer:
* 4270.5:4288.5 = 0.092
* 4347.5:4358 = 0.036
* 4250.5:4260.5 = 0.028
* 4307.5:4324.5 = 0.091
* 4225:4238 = 0.060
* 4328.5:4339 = 0.120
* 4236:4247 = 0.010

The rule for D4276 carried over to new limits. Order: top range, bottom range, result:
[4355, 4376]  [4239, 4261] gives 1.13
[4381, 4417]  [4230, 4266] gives 1.12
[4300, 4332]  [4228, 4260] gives 0.94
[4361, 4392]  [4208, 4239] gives 1.12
